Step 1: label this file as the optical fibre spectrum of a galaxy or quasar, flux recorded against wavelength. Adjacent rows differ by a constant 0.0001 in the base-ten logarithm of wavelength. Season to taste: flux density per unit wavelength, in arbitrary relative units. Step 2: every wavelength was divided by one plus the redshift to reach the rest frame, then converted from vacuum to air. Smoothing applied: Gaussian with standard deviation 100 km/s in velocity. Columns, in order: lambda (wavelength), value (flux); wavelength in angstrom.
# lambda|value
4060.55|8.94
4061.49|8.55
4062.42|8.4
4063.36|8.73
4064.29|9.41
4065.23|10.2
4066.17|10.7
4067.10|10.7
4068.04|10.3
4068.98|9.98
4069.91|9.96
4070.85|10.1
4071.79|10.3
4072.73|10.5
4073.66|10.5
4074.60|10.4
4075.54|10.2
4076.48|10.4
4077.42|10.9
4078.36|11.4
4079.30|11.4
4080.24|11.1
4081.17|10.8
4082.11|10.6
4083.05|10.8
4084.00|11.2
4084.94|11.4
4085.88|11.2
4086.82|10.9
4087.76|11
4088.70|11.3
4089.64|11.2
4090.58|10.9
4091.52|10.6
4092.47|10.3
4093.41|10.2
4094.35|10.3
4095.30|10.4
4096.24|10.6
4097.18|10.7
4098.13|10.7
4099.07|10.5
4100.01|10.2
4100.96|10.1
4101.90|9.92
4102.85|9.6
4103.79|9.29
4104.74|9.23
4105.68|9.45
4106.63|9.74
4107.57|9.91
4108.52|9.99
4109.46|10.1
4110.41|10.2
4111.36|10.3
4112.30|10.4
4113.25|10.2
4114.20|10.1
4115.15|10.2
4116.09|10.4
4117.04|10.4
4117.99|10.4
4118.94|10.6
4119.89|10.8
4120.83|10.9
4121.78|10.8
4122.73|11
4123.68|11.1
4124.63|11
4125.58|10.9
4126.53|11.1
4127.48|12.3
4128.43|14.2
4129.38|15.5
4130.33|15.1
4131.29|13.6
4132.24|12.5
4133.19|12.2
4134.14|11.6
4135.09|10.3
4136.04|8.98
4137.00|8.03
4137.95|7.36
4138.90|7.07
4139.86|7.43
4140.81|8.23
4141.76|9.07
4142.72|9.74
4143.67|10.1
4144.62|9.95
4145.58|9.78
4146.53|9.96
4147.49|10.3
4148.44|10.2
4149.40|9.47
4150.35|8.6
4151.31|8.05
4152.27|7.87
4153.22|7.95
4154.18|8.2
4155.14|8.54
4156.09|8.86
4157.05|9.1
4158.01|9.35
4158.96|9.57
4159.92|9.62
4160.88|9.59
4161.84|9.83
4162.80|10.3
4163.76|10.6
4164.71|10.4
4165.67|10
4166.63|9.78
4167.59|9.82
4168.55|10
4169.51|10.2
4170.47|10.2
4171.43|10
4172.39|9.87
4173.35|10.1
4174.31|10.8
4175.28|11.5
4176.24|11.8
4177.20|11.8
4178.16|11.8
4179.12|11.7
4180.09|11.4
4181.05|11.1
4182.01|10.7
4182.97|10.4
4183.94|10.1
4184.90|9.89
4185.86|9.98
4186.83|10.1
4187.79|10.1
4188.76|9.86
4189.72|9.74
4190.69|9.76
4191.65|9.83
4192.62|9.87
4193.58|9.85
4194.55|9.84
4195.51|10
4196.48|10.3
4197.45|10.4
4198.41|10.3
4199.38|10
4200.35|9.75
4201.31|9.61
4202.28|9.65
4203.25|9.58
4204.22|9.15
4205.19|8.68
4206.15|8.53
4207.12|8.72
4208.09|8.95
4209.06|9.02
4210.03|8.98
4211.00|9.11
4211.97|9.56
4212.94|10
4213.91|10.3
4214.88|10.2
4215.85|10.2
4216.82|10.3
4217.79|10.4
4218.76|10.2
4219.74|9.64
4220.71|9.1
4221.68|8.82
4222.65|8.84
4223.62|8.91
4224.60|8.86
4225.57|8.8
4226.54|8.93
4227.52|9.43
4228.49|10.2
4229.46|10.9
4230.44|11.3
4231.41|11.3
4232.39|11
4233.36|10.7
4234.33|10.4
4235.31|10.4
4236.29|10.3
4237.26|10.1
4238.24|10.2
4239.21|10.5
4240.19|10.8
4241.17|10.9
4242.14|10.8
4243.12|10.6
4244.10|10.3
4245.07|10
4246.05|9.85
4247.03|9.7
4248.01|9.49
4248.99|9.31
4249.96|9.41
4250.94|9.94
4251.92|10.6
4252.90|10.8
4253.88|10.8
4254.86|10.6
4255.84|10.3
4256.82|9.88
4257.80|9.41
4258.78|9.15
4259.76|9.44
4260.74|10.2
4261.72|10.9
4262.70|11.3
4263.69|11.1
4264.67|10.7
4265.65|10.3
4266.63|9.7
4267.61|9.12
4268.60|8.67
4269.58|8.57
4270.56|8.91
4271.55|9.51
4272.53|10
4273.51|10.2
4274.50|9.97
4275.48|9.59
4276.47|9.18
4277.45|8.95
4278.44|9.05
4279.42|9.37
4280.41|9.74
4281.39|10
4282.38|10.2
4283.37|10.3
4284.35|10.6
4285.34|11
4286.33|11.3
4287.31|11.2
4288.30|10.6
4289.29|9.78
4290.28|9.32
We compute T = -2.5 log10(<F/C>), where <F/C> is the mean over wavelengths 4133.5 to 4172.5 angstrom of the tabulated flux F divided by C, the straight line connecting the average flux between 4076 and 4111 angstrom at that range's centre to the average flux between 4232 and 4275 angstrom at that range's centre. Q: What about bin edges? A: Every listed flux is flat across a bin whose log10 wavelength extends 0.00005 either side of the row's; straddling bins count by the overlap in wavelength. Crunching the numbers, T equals 0.11 mag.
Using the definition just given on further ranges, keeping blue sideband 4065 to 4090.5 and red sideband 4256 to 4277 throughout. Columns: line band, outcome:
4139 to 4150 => 0.112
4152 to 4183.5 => 0.020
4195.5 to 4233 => 0.041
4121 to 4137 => -0.135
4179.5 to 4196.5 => 0.003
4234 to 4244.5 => -0.057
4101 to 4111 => 0.088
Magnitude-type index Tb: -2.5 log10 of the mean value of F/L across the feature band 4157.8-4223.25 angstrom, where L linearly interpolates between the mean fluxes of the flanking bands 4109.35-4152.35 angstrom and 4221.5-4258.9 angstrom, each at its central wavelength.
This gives 0.03 mag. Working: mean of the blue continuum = 10.4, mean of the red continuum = 10.1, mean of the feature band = 9.99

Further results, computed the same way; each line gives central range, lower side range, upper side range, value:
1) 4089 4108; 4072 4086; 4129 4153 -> 0.04 mag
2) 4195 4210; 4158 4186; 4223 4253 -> 0.09 mag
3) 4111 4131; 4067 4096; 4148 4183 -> -0.10 mag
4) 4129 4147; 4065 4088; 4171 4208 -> 0.01 mag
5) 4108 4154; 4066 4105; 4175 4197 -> 0.02 mag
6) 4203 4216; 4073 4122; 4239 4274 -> 0.09 mag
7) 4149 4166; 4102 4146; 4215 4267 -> 0.13 mag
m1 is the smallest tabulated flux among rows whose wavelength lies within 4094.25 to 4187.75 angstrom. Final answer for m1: 7.07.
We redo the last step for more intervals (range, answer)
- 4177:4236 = 8.53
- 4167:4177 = 9.82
